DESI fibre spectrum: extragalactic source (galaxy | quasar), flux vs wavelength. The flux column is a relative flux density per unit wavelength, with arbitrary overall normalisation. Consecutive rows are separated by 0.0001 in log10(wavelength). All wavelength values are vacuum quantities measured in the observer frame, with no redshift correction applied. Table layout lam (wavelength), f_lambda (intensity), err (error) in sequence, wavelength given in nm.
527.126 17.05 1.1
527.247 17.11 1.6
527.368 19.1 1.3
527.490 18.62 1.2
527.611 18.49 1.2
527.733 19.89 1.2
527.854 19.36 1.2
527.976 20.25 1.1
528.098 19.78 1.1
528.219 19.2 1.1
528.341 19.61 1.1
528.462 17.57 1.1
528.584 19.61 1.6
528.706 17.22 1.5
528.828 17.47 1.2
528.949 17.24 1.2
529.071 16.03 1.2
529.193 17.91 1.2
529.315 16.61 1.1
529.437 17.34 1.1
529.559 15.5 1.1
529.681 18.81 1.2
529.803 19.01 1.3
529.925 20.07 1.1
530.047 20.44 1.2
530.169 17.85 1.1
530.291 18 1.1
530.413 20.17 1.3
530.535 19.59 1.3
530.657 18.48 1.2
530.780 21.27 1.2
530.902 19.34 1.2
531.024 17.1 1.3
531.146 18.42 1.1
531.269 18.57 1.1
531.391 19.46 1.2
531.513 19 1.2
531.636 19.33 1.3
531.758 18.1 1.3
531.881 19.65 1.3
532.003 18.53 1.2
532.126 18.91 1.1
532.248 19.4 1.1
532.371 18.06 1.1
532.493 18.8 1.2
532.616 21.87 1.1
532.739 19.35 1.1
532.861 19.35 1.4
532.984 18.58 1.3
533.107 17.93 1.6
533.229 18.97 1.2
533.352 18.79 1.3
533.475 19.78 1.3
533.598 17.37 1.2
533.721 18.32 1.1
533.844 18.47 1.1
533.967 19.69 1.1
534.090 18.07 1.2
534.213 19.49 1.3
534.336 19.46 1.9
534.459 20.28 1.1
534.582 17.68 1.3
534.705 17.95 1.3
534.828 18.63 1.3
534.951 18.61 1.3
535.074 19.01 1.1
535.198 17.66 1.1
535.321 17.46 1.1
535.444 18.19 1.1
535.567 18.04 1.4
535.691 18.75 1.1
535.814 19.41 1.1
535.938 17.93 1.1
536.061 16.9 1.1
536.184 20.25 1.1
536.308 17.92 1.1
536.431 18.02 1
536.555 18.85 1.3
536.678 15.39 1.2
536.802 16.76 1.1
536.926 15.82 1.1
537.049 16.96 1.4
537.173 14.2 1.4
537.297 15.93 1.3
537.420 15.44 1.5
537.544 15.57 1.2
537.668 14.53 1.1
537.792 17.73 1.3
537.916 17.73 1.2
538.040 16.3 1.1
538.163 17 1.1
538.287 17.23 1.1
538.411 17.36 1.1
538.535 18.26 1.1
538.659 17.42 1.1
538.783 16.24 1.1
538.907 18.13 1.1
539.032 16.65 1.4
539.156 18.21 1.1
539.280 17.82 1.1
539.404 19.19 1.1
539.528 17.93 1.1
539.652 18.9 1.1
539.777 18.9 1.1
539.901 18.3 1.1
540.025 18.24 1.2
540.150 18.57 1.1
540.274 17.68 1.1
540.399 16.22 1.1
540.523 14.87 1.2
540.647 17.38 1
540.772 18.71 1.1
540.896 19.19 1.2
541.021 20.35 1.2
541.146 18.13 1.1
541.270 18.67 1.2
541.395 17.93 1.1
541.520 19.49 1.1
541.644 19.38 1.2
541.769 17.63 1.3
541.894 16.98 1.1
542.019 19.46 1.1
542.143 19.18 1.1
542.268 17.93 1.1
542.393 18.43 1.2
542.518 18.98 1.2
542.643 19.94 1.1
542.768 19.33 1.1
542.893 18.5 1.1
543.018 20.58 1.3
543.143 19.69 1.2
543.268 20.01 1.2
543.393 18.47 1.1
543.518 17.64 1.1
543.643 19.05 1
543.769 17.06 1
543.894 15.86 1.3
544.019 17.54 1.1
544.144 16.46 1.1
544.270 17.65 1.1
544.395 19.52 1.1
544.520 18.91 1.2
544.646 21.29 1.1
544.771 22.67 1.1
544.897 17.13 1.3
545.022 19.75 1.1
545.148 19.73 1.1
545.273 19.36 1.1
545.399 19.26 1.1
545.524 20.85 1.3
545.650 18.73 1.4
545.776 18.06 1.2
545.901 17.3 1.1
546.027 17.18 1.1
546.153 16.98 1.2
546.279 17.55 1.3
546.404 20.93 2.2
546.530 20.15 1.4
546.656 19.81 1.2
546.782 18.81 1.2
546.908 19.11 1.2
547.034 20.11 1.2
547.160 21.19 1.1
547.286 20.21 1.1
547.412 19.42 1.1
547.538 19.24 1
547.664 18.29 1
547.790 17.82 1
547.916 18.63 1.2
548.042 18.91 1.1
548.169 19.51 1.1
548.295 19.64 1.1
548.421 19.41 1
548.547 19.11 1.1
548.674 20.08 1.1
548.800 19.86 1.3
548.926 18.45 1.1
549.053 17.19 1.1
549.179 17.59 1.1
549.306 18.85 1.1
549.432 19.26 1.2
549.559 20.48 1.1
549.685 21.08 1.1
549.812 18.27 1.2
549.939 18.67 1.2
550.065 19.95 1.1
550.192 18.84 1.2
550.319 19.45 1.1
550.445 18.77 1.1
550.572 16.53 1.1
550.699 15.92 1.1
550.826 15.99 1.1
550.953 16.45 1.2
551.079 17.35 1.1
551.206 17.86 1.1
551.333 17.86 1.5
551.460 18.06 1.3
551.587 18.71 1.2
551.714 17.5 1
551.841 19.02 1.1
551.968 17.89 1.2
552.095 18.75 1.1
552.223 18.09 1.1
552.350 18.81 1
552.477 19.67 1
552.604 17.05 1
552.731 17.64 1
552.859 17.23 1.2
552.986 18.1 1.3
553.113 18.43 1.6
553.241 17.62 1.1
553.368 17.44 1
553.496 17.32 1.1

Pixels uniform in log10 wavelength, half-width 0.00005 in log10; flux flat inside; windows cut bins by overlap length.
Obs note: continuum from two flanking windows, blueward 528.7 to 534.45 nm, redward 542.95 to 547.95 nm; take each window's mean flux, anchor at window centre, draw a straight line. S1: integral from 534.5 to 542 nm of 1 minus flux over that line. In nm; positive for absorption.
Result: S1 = 0.45 nm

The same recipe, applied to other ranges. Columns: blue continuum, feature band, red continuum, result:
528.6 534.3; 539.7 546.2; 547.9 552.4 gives 0.00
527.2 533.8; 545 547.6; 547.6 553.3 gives -0.10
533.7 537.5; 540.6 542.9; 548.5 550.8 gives -0.06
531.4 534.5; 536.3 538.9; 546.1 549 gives 0.33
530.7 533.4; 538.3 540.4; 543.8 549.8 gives 0.12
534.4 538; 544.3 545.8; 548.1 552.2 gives -0.12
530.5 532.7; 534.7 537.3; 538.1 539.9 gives 0.09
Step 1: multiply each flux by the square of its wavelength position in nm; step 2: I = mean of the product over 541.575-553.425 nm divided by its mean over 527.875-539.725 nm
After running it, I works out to 1.1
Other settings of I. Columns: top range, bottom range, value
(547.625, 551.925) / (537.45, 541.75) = 1.08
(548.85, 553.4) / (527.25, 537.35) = 1.06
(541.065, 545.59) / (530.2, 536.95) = 1.05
